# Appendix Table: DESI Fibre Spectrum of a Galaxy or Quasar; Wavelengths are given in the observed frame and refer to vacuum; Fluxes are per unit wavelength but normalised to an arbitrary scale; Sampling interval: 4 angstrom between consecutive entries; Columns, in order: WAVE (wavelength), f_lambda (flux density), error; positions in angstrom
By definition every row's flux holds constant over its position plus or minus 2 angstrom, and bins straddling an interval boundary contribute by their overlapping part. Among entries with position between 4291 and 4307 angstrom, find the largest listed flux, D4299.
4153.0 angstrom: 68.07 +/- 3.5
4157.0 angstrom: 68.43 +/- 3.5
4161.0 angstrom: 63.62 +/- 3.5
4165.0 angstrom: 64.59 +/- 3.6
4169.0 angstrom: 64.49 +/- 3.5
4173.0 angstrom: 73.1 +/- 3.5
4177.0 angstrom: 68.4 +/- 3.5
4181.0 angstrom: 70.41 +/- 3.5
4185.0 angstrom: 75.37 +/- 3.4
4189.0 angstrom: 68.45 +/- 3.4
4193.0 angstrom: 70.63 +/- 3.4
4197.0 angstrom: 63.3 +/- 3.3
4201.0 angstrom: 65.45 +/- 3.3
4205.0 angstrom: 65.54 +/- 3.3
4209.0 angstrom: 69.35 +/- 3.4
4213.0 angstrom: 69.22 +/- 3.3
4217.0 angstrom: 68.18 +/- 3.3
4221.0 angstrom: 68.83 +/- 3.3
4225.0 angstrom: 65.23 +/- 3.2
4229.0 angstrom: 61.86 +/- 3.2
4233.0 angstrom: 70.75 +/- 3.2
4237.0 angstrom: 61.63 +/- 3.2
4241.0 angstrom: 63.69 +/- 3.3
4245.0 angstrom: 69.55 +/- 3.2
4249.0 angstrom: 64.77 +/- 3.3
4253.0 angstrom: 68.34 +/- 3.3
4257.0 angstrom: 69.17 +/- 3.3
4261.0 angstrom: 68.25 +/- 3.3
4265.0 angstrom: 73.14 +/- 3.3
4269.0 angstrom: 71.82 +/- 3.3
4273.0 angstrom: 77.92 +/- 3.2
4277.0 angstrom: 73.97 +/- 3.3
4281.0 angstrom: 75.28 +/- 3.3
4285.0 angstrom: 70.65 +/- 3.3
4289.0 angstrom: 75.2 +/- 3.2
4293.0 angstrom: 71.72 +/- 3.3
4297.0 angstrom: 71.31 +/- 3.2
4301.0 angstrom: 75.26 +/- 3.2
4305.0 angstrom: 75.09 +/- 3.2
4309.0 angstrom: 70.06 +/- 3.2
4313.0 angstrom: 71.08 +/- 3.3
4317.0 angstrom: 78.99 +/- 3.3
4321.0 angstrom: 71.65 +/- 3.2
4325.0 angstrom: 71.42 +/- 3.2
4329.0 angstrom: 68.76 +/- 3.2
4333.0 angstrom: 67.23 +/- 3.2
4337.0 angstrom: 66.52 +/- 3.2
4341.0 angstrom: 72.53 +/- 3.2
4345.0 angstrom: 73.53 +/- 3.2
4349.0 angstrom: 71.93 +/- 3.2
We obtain 75.26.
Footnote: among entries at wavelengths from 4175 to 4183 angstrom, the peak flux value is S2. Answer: 70.41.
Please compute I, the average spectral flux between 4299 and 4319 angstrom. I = 74.1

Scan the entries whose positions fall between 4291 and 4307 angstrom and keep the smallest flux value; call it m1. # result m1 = 71.31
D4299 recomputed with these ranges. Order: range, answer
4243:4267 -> 73.14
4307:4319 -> 78.99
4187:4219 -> 70.63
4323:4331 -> 71.42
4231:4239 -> 70.75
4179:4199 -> 75.37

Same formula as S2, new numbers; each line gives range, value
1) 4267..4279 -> 77.92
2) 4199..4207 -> 65.54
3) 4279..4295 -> 75.28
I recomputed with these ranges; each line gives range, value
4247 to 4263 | 67.6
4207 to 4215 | 69.3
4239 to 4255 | 66.6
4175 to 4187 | 71.4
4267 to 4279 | 74.6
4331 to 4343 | 68.8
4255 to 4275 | 72.1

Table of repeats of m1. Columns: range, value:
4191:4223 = 63.3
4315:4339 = 66.52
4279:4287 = 70.65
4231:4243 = 61.63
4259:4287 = 68.25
